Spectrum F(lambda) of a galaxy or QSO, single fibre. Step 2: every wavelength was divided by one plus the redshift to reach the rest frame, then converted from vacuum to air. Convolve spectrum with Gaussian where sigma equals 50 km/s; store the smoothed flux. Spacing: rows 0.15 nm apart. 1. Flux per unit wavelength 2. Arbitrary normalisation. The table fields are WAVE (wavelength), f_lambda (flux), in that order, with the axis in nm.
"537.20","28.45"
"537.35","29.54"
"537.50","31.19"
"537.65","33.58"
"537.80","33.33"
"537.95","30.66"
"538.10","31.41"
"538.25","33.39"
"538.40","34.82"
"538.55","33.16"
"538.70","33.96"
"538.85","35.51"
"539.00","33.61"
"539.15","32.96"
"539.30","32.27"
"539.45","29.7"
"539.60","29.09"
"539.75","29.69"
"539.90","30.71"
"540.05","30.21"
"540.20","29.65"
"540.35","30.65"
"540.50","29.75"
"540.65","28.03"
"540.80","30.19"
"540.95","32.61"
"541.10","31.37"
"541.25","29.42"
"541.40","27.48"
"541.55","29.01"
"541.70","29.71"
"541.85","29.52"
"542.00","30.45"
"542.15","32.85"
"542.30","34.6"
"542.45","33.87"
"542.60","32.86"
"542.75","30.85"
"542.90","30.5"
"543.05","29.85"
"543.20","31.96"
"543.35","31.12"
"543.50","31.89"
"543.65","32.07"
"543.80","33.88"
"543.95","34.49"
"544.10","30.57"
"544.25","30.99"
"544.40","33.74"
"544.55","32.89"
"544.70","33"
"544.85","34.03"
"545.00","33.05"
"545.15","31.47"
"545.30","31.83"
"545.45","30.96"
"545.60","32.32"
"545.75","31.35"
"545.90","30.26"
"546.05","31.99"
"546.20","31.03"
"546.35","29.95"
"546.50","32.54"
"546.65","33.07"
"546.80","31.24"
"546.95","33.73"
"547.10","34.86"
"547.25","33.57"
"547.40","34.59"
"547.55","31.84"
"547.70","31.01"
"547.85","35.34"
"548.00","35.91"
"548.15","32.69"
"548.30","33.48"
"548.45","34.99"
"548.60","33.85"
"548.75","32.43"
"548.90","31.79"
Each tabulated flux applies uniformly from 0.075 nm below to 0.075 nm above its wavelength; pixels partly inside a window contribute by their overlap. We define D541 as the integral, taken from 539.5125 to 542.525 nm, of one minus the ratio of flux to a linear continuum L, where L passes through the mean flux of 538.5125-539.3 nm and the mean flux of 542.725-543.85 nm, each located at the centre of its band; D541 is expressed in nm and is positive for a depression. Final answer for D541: 0.202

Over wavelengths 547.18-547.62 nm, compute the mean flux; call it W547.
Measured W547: 33.3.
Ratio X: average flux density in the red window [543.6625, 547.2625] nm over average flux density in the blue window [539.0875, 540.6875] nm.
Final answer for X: 1.07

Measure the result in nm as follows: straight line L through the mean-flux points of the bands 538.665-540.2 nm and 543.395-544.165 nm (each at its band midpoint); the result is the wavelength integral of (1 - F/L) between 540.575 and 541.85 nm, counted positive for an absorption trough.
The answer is 0.09 nm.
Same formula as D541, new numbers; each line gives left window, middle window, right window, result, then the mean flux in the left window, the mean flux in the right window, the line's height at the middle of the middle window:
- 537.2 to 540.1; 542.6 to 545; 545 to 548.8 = 0.017 nm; 32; 32.7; 32.4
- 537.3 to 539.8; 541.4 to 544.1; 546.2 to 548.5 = 0.092 nm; 32.3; 33.2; 32.7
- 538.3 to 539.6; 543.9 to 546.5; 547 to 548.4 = 0.119 nm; 33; 33.7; 33.5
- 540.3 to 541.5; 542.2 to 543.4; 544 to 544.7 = -0.031 nm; 29.9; 32.2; 31.2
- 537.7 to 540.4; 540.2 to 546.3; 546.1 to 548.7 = 0.211 nm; 32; 33.1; 32.6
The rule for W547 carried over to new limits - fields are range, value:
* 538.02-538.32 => 32.4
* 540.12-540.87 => 29.7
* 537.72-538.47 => 32.7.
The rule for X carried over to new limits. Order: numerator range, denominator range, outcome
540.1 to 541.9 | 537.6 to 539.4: 0.90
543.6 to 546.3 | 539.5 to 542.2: 1.07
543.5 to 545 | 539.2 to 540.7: 1.09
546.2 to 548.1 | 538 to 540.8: 1.05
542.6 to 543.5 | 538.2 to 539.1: 0.91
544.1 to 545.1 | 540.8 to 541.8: 1.09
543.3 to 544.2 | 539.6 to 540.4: 1.08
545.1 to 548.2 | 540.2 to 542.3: 1.07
